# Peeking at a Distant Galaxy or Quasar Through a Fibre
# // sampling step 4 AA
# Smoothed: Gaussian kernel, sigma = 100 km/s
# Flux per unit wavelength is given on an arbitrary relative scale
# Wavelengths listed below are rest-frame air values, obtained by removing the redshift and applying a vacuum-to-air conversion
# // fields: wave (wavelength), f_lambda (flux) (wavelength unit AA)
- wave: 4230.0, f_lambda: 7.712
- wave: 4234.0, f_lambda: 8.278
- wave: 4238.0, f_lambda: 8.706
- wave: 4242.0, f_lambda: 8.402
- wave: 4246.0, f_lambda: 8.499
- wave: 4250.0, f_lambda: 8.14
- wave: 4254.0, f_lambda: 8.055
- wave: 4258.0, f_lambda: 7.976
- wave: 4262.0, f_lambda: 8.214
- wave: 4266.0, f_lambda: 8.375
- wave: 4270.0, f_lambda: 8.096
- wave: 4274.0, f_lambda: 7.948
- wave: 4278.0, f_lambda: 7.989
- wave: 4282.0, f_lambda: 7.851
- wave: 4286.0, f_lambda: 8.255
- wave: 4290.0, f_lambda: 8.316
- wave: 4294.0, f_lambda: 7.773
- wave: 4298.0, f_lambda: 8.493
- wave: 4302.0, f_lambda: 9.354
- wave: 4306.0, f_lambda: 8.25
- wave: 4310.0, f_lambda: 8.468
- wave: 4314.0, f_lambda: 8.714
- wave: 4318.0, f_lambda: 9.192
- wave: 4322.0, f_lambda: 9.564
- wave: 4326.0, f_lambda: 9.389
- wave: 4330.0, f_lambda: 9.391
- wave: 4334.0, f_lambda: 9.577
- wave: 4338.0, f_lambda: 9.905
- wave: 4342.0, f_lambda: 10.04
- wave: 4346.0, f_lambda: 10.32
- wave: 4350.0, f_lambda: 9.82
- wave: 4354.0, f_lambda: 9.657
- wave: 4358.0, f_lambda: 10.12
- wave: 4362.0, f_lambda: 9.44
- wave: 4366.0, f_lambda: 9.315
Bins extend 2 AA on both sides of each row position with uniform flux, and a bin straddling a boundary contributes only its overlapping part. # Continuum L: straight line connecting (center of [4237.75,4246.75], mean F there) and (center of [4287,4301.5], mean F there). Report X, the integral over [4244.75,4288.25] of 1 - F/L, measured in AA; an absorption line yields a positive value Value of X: 1.54 AA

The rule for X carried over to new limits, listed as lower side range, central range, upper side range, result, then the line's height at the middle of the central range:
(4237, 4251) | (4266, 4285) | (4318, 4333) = 1.70 AA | 8.82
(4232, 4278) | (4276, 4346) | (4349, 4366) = 1.19 AA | 9.04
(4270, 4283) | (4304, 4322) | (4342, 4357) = 0.42 AA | 8.96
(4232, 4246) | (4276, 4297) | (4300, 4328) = 1.77 AA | 8.8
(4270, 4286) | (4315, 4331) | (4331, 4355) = -0.08 AA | 9.3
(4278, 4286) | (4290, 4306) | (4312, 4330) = 0.05 AA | 8.5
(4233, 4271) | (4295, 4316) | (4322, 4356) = 1.30 AA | 9.18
